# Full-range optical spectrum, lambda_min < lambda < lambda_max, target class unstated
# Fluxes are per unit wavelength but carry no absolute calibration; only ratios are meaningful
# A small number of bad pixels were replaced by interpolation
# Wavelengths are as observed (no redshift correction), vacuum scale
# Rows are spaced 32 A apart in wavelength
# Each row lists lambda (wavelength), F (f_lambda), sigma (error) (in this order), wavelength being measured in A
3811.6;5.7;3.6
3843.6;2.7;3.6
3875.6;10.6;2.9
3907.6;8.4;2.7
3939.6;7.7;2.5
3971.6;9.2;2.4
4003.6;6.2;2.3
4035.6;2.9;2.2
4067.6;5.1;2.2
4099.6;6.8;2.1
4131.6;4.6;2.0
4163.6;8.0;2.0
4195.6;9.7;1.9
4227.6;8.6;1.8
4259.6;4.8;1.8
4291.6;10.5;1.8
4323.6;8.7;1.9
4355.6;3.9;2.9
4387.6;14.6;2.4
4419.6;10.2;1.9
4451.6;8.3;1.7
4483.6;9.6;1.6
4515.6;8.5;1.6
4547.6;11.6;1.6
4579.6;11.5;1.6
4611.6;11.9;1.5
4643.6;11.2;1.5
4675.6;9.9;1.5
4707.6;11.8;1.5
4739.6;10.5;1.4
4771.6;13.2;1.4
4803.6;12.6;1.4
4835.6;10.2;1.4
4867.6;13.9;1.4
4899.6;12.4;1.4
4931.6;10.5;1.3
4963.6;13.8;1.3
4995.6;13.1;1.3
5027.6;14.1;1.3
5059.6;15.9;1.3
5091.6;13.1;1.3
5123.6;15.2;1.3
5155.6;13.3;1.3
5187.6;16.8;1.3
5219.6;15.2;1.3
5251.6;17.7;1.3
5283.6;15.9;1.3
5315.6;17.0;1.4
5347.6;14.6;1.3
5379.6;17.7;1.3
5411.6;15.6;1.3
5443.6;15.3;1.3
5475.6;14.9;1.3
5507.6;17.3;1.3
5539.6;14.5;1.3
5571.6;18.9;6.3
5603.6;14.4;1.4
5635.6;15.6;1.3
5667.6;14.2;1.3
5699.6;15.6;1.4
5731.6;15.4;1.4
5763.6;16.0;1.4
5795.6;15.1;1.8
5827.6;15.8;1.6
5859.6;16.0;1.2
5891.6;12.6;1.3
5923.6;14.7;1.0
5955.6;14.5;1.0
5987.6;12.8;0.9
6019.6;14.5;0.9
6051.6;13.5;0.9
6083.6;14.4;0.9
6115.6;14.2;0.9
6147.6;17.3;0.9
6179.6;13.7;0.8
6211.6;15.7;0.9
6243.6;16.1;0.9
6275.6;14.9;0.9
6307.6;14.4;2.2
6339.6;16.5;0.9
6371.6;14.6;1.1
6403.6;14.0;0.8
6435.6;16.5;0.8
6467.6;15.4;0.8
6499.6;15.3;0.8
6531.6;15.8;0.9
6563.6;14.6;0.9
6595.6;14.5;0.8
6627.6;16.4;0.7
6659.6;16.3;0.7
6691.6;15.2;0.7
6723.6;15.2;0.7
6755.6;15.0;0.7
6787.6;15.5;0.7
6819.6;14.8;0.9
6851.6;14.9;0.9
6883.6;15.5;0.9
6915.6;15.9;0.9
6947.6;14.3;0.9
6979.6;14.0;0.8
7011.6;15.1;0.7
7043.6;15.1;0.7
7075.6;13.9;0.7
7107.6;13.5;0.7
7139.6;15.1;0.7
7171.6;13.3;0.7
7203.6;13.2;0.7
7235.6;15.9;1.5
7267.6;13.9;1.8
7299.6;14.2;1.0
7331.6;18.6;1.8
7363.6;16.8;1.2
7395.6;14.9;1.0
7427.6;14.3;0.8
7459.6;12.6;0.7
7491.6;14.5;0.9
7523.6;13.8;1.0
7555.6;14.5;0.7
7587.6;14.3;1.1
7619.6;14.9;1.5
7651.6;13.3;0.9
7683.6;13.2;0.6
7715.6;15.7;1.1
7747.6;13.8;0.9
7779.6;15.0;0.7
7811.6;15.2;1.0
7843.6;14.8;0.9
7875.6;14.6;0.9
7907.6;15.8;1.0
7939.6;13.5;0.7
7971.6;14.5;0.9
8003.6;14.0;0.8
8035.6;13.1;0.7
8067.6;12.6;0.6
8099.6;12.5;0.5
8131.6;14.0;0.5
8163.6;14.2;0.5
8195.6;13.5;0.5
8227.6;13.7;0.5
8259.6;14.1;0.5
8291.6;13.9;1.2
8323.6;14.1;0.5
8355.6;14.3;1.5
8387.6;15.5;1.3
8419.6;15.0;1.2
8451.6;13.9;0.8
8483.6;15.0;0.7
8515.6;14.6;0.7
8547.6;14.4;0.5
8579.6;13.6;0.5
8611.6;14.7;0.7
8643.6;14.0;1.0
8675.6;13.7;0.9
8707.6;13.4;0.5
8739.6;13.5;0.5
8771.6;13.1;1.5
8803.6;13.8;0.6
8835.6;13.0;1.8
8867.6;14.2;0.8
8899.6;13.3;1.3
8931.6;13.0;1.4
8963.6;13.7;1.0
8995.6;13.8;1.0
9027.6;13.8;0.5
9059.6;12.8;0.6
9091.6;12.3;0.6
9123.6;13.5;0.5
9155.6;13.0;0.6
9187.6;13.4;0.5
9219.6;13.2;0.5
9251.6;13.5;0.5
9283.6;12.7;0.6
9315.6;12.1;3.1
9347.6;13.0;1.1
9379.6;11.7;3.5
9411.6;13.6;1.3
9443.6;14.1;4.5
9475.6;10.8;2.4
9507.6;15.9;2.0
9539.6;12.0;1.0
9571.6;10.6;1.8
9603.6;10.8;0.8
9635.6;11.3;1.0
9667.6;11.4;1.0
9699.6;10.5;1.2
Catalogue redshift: 0.14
